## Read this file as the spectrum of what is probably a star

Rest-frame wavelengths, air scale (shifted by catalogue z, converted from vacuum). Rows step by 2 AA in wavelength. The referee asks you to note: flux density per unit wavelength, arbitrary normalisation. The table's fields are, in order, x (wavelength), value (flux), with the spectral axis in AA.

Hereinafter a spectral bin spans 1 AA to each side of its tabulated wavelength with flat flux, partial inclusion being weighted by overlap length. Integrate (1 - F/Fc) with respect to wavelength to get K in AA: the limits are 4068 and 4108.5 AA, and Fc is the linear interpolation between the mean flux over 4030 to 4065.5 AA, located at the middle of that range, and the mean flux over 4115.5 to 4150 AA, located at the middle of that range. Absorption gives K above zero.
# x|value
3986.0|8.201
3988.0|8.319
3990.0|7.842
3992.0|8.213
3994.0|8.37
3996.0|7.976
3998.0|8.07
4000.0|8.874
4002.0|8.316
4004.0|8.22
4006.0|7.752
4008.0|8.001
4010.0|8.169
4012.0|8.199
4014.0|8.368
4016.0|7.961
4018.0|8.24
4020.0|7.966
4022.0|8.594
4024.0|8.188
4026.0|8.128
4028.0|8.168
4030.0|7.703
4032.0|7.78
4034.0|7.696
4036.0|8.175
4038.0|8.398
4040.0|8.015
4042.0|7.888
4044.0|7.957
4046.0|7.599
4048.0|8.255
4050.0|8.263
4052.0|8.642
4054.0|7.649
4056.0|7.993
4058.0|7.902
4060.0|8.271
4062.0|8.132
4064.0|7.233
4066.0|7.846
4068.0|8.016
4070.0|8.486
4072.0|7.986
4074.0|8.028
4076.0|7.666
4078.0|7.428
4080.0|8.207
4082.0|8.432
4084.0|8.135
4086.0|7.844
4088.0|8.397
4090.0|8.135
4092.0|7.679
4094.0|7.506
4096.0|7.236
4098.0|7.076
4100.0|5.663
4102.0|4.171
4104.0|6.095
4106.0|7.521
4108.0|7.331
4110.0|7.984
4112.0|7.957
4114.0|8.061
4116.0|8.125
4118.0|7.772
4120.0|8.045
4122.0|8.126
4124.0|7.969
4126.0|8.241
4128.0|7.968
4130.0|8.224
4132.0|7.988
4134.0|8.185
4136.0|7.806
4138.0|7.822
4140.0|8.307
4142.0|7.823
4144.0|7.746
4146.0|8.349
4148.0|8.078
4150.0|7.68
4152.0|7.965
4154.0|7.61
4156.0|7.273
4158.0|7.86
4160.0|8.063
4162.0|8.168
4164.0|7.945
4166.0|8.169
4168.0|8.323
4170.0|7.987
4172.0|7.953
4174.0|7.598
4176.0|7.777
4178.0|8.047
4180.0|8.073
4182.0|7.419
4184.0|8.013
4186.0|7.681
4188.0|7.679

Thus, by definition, 2.7 AA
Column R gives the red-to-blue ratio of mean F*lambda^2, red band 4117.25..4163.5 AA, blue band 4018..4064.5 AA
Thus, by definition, 1.04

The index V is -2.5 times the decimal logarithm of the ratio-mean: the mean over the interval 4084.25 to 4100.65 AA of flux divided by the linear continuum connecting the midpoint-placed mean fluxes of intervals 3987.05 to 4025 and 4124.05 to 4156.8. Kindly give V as 0.073 mag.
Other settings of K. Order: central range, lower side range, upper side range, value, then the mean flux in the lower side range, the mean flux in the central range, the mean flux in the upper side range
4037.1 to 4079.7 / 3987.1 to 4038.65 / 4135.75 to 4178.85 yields 0.5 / 8.14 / 7.99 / 7.93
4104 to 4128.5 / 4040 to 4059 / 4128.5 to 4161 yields 0.3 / 8.02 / 7.85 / 7.92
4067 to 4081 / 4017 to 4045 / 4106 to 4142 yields 0.1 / 8.06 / 7.97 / 7.98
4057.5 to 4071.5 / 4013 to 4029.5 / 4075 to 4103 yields -0.6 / 8.19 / 7.99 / 7.4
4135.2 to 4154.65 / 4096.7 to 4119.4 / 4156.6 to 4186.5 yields -0.9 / 7.09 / 7.93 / 7.93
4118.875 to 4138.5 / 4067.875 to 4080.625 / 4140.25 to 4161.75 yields -0.4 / 7.96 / 8.04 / 7.87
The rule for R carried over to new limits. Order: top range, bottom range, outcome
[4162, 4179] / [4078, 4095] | 1.04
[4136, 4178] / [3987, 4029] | 1.04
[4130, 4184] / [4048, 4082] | 1.04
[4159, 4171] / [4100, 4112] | 1.25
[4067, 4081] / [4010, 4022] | 1.00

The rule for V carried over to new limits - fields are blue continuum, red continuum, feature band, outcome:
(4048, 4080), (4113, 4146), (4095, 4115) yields 0.16 mag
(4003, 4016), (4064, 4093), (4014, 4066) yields 0.00 mag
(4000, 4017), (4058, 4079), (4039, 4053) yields -0.01 mag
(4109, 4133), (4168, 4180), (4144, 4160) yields 0.02 mag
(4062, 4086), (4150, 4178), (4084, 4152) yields 0.03 mag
